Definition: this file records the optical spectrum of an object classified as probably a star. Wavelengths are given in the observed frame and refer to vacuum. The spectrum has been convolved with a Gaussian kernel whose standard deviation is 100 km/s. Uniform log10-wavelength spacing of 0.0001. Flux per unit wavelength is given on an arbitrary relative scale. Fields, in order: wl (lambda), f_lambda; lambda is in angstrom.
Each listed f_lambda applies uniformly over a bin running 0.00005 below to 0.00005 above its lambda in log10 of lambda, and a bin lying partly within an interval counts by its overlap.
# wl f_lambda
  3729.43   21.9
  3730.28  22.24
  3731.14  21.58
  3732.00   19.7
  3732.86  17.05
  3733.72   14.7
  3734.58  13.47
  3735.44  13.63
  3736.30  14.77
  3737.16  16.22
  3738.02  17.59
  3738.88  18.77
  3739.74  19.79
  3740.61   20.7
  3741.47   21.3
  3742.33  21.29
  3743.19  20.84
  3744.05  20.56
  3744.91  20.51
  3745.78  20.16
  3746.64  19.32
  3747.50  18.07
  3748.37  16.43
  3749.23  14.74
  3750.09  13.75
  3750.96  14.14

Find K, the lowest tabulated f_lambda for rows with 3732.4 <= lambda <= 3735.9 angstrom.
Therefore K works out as 13.47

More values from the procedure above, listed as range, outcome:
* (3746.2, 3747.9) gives 18.07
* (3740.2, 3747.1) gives 19.32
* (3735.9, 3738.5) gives 14.77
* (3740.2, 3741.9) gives 20.7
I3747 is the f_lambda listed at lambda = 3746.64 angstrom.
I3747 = 19.32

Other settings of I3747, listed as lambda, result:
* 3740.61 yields 20.7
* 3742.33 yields 21.29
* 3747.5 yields 18.07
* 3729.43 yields 21.9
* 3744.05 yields 20.56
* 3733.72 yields 14.7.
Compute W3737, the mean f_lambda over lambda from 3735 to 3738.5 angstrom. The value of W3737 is 15.6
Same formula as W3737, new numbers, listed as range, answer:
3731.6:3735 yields 16.2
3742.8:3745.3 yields 20.7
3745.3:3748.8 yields 18.5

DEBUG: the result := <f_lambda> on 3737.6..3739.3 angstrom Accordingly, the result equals 18.2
